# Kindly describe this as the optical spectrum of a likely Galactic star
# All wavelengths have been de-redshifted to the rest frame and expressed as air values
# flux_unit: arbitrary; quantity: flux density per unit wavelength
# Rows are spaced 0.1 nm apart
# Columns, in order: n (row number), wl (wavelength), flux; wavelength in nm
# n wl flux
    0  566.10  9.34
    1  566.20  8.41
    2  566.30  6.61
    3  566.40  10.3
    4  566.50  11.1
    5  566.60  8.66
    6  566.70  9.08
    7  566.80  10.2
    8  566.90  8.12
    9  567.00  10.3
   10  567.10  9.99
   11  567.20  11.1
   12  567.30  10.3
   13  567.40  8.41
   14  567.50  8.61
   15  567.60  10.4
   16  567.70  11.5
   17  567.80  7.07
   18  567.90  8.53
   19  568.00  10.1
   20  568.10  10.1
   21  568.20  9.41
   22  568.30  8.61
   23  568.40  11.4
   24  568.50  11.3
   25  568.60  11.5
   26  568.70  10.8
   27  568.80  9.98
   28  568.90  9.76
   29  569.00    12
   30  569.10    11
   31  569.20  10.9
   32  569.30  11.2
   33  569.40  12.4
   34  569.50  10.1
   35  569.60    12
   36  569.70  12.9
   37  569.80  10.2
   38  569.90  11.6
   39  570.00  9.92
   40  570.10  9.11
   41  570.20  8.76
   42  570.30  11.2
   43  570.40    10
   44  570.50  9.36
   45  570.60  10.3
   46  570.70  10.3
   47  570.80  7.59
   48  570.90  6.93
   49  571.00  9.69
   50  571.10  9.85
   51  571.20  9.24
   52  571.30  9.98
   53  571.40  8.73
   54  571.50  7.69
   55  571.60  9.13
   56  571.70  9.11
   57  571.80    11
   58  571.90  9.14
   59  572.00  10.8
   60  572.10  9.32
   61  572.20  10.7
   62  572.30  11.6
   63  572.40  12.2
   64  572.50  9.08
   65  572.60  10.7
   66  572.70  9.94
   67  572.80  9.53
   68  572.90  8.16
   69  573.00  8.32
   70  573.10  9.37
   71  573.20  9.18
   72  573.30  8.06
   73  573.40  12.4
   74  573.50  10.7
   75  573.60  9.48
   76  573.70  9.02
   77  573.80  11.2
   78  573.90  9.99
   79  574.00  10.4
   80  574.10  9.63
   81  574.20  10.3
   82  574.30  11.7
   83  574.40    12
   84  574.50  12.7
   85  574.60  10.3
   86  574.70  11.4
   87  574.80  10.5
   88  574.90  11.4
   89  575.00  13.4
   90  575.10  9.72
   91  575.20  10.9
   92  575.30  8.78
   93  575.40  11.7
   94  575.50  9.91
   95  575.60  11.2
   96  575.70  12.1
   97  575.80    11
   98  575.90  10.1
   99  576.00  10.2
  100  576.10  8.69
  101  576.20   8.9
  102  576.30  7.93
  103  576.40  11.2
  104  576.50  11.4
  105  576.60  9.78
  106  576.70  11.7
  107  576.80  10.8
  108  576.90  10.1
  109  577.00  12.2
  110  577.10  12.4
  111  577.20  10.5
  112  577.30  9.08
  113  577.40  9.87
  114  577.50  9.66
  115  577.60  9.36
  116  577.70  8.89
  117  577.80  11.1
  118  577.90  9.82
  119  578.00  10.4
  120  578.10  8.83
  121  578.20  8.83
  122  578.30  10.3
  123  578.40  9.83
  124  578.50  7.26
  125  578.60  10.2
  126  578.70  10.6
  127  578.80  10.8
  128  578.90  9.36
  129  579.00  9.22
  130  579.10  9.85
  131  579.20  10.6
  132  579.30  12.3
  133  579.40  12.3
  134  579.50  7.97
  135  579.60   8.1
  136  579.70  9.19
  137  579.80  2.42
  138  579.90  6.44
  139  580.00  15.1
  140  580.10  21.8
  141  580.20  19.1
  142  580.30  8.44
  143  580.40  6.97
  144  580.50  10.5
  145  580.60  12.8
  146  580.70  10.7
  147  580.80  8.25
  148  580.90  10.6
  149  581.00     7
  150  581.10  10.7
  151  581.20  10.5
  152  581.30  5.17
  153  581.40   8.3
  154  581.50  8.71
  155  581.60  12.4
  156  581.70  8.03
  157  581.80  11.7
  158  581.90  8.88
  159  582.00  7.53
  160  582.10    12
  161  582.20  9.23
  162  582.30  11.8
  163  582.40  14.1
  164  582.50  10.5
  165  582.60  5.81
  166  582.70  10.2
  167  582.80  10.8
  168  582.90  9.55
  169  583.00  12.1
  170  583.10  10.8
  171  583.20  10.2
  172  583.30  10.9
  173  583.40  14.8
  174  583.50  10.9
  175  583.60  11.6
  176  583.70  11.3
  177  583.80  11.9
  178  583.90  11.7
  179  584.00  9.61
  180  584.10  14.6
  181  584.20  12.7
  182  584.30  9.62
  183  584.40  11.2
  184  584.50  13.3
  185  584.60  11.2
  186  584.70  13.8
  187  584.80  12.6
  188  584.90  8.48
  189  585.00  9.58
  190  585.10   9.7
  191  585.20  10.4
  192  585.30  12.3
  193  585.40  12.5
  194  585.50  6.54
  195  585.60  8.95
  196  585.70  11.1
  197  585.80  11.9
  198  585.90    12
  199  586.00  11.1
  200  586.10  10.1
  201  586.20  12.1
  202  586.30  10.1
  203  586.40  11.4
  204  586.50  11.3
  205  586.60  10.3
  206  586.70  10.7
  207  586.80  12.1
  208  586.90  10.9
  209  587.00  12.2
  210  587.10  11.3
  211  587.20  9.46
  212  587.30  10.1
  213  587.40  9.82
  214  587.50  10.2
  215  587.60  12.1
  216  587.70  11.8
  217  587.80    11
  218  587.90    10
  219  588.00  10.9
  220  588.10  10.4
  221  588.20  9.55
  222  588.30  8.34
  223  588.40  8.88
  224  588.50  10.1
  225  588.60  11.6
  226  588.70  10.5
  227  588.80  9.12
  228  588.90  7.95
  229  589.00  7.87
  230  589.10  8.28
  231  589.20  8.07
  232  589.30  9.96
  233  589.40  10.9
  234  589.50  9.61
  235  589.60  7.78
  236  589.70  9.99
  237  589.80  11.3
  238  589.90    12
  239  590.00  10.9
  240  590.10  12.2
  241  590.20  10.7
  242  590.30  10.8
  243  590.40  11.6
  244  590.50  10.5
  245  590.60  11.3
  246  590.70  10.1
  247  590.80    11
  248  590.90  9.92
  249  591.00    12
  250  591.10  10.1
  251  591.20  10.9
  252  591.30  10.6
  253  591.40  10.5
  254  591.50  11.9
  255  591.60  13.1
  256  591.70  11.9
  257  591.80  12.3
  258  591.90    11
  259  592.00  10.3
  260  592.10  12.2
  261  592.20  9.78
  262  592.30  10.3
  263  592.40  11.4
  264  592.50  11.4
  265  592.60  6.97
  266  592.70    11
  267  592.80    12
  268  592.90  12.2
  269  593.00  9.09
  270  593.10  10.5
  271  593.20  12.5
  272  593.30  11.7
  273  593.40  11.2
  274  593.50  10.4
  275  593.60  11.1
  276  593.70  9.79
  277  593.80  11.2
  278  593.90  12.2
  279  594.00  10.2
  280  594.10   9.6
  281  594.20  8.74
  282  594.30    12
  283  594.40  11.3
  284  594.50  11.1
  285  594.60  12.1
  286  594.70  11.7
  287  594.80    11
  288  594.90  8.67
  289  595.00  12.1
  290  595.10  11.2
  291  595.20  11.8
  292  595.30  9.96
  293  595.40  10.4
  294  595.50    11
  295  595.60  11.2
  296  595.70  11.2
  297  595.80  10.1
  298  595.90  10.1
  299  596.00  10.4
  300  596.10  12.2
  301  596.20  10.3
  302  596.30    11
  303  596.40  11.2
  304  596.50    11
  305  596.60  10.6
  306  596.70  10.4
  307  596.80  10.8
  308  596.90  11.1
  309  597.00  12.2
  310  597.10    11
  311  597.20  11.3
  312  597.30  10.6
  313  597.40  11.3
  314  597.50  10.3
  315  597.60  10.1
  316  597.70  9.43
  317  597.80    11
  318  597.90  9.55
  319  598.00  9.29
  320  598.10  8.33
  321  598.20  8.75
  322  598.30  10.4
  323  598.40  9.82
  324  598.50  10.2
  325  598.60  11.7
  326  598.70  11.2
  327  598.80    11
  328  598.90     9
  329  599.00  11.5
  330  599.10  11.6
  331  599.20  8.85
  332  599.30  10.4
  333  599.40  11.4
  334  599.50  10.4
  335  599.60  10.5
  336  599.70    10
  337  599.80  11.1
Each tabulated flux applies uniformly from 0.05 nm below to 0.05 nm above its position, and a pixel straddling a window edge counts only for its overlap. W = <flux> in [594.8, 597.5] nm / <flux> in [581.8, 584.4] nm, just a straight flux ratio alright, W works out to 0.99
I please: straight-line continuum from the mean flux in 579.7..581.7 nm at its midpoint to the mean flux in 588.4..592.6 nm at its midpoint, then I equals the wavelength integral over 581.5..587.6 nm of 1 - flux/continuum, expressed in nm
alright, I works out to -0.33 nm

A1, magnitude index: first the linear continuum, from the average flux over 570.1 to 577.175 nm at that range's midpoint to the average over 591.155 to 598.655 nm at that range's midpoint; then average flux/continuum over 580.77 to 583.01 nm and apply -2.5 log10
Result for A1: 0.076 mag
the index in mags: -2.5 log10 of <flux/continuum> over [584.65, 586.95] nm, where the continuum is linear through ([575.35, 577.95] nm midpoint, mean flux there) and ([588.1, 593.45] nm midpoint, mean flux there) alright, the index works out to -0.04 mag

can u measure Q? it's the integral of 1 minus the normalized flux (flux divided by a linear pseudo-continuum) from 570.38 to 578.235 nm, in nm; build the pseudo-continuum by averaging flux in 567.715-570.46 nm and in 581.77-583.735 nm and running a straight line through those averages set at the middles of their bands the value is 0.33 nm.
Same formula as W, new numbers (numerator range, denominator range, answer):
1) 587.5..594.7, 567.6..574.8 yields 1.05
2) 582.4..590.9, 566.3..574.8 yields 1.06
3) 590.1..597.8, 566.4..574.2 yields 1.09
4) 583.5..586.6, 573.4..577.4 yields 1.05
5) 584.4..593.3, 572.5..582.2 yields 1.05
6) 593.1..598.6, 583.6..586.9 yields 0.96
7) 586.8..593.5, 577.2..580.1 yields 1.08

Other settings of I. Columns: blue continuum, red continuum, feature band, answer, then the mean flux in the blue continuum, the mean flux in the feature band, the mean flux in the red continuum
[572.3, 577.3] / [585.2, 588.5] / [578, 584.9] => 0.03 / 10.5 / 10.5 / 10.7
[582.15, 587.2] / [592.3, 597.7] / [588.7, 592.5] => 0.13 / 11.1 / 10.6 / 10.8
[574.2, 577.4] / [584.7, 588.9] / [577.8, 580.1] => 0.19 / 10.7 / 9.83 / 10.6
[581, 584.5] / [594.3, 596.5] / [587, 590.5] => 0.19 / 10.6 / 10.2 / 11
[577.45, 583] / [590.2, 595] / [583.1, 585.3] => -0.24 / 10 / 11.4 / 10.9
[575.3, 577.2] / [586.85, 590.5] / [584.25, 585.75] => -0.06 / 10.6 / 10.8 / 10.2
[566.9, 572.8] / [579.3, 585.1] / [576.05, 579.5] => 0.12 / 10.1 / 10.1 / 10.6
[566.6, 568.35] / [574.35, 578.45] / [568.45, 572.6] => -0.17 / 9.49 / 10.2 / 10.5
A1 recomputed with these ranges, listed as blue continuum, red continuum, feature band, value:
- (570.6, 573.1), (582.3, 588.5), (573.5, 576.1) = -0.093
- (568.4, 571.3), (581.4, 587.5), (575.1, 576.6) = 0.033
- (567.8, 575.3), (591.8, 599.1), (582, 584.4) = -0.064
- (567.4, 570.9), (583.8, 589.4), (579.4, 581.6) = 0.045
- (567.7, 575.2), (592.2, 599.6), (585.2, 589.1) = 0.004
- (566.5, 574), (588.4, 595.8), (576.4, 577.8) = -0.032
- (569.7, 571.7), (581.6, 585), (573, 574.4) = -0.025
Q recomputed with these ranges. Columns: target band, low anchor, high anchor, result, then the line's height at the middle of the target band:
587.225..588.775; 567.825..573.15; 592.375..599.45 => 0.02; 10.5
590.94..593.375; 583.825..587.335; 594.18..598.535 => -0.06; 10.8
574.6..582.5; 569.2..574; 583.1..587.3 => 0.22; 10.6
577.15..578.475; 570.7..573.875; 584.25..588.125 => 0.06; 10.1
